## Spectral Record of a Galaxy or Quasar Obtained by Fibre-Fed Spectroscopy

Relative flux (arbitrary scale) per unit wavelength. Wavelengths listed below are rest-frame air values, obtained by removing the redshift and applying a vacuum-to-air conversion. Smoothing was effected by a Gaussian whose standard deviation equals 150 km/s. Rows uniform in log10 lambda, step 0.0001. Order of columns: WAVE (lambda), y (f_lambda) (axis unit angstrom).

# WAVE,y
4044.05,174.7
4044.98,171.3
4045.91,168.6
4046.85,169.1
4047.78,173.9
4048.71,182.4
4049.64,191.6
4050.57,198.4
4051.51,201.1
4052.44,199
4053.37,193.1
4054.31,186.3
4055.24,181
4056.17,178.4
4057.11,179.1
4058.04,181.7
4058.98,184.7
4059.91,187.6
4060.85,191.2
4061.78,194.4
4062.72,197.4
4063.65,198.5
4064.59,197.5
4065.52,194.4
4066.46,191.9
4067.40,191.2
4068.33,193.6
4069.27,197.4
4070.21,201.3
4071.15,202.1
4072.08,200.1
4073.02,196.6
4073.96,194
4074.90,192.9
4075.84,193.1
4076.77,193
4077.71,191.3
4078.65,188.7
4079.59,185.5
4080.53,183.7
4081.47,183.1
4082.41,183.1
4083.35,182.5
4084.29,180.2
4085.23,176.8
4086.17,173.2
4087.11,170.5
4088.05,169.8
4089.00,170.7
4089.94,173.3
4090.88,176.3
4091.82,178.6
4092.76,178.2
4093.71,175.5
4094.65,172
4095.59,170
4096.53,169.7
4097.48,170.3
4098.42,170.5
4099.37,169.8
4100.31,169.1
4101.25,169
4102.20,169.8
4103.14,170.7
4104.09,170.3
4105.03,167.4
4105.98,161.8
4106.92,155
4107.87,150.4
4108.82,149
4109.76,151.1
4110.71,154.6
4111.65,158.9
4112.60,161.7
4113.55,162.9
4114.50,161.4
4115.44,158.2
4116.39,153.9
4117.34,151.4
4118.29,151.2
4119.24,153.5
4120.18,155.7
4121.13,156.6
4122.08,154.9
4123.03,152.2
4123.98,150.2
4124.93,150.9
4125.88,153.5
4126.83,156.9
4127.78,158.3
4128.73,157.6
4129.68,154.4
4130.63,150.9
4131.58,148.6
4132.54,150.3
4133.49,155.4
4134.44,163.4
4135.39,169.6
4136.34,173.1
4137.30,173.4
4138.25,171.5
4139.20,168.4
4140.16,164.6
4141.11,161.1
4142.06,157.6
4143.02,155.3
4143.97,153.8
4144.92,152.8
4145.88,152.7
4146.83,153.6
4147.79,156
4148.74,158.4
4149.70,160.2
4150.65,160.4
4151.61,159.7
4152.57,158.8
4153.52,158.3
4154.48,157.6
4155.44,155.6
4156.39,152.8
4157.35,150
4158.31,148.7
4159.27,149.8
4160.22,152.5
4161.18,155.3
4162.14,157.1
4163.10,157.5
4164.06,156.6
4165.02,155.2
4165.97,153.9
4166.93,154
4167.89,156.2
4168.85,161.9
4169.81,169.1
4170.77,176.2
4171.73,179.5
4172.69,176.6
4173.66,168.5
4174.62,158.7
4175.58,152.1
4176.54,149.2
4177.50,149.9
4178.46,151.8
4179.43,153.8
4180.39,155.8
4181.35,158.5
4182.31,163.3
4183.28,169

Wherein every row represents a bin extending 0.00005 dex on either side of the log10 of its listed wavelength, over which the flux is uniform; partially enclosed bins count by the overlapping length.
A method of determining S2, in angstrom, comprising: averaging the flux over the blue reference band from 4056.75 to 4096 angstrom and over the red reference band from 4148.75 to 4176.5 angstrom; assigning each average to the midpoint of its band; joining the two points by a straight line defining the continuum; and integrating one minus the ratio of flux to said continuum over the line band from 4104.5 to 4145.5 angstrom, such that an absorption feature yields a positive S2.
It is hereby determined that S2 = 3.1 angstrom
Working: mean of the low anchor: 186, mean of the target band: 158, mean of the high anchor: 159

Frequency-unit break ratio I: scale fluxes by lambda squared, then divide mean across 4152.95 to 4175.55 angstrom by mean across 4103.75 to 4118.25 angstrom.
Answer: 1.0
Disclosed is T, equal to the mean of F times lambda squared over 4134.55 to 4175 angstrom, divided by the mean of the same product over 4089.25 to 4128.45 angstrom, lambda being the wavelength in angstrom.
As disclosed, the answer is 1.01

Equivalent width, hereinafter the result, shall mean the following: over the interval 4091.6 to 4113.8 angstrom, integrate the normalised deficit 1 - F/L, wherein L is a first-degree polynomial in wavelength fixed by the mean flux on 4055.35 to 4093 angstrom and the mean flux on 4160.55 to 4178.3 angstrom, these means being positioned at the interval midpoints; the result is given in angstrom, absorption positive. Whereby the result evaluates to 1.7 angstrom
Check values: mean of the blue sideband 187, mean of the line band 166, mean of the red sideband 160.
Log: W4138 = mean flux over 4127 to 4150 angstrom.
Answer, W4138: 159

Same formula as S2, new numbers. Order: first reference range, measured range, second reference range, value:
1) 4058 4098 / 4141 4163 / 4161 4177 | 1.4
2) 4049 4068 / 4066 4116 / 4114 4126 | -1.2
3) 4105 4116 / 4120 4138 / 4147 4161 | -0.1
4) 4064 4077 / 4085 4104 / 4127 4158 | 1.2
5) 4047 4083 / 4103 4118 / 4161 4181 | 1.6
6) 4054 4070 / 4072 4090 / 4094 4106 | -0.4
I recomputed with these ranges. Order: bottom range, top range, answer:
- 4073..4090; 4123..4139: 0.89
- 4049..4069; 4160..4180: 0.88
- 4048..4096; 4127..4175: 0.89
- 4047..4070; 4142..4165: 0.86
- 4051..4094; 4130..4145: 0.89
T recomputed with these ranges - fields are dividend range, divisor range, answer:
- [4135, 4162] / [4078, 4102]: 0.93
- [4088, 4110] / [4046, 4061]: 0.93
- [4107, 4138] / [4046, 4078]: 0.84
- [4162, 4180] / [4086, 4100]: 0.96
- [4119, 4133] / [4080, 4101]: 0.89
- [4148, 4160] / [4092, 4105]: 0.94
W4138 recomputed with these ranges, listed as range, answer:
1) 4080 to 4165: 162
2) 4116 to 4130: 154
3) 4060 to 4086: 191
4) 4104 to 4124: 156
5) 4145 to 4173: 158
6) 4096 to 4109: 166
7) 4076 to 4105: 176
